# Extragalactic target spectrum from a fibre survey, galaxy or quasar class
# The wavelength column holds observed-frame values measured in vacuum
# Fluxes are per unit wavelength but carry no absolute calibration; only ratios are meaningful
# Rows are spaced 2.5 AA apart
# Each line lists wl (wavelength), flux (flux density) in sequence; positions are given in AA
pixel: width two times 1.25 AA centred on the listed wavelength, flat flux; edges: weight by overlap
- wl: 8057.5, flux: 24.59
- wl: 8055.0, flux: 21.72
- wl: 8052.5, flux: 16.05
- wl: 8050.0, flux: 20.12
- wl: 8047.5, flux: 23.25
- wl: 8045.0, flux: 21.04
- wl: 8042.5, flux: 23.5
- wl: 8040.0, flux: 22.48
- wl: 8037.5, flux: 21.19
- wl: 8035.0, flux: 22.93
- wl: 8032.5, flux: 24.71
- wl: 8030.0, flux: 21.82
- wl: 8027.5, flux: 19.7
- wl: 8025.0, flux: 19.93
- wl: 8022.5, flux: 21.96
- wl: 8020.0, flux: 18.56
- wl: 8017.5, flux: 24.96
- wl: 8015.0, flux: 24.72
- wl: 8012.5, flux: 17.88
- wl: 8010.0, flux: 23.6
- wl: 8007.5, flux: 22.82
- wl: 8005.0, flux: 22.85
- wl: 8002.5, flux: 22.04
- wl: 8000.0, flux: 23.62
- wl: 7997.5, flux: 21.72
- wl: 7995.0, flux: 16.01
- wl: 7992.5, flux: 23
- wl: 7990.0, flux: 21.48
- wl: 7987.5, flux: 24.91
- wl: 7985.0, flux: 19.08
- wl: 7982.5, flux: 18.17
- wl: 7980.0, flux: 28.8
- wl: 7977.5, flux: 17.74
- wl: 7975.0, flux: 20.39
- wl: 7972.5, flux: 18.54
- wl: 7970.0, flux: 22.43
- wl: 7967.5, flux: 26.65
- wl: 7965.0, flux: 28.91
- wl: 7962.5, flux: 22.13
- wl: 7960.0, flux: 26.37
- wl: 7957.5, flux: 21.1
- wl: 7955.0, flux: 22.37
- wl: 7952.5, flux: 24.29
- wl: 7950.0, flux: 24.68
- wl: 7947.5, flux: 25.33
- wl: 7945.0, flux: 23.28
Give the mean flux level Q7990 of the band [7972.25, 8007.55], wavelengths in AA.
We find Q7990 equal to 21.4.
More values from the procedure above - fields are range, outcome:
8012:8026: 21.5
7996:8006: 22.4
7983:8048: 21.9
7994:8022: 21.8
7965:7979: 22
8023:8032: 21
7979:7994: 22.4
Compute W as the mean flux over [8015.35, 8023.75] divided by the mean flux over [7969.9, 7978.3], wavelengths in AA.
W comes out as 1.13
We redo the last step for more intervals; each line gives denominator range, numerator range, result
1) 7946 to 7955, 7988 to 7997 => 0.85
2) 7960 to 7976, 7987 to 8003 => 0.92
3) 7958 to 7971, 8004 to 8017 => 0.90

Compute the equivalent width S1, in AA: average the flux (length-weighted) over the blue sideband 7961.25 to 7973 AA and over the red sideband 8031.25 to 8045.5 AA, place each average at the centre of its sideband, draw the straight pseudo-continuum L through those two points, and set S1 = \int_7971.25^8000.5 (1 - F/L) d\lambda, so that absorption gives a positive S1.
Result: 3.3 AA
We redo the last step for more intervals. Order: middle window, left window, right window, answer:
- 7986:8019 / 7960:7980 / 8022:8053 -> 0.1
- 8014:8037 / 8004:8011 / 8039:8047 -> 0.7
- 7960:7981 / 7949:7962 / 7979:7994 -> -0.3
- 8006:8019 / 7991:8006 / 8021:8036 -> -0.6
